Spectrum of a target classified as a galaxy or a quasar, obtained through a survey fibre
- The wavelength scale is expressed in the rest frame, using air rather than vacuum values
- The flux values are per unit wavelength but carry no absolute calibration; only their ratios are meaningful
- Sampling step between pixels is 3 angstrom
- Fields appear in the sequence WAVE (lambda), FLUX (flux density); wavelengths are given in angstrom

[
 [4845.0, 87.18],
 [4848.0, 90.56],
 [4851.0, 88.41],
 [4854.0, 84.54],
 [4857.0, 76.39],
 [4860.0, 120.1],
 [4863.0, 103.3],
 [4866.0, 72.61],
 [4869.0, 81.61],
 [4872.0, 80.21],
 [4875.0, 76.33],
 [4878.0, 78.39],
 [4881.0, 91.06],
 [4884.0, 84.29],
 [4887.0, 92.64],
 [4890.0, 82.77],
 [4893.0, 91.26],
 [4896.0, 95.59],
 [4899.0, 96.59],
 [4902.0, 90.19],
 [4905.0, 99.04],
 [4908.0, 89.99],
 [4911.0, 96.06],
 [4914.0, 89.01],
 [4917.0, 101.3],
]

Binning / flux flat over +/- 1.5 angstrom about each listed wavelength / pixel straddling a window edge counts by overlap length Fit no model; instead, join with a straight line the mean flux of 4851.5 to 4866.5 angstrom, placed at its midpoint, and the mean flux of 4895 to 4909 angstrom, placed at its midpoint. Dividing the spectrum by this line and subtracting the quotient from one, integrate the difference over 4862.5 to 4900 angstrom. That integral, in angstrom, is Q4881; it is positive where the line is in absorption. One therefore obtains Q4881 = 3.0 angstrom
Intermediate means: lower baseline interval 92.4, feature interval 86.1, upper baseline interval 94.4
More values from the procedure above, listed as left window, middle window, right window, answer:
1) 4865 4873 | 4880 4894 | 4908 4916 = -0.6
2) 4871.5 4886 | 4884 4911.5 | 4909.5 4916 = -1.1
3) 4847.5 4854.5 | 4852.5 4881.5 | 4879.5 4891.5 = 0.5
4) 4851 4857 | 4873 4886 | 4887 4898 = 0.8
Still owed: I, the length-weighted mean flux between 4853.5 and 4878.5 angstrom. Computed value 86.3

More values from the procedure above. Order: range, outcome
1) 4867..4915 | 88.3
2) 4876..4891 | 85.6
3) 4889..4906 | 92.7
